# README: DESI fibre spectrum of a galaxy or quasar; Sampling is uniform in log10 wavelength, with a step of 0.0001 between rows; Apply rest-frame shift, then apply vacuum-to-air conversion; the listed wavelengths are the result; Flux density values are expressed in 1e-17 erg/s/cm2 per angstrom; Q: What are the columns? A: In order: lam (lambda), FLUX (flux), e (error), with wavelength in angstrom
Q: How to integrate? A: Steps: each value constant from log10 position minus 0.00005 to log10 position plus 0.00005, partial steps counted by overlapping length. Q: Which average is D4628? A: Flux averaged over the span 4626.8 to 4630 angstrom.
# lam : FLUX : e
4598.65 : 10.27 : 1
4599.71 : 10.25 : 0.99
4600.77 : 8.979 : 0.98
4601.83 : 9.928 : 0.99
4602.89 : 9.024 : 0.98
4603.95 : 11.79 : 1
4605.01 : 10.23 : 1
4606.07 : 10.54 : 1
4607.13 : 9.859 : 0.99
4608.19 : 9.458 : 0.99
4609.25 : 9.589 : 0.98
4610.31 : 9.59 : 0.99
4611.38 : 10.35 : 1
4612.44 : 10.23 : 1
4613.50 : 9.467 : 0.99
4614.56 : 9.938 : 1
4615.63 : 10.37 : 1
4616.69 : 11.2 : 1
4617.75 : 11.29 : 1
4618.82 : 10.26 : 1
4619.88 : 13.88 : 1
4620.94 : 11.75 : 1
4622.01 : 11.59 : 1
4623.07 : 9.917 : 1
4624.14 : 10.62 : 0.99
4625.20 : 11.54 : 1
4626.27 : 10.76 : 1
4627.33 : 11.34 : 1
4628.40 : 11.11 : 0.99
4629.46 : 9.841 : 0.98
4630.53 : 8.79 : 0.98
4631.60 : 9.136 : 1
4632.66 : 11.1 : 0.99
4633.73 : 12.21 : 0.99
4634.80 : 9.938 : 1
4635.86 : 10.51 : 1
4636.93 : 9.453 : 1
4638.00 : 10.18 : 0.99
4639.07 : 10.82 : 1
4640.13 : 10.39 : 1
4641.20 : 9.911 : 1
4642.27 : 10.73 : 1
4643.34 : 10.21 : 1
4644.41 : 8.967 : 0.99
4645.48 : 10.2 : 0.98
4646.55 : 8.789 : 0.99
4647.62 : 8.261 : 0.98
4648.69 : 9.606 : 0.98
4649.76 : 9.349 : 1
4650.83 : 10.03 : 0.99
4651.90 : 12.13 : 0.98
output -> 10.8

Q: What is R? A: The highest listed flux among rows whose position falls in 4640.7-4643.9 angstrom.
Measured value 10.73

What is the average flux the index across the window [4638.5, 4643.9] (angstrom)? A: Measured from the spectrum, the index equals 10.4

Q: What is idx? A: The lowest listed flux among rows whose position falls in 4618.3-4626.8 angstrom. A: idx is 9.917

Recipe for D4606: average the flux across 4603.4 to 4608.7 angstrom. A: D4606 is 10.4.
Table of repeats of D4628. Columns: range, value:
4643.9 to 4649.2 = 9.16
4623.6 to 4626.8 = 11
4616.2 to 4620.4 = 11.7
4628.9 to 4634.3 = 10.2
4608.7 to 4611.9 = 9.82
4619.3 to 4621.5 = 12.8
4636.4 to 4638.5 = 9.8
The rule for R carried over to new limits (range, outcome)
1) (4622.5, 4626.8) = 11.54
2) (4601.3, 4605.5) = 11.79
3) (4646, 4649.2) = 9.606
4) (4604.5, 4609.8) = 10.54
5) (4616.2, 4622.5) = 13.88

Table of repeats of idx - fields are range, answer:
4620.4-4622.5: 11.59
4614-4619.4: 9.938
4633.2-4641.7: 9.453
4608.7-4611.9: 9.589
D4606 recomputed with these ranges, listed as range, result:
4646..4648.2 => 8.56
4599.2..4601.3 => 9.6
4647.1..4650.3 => 9.08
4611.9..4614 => 9.88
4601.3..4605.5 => 10.2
